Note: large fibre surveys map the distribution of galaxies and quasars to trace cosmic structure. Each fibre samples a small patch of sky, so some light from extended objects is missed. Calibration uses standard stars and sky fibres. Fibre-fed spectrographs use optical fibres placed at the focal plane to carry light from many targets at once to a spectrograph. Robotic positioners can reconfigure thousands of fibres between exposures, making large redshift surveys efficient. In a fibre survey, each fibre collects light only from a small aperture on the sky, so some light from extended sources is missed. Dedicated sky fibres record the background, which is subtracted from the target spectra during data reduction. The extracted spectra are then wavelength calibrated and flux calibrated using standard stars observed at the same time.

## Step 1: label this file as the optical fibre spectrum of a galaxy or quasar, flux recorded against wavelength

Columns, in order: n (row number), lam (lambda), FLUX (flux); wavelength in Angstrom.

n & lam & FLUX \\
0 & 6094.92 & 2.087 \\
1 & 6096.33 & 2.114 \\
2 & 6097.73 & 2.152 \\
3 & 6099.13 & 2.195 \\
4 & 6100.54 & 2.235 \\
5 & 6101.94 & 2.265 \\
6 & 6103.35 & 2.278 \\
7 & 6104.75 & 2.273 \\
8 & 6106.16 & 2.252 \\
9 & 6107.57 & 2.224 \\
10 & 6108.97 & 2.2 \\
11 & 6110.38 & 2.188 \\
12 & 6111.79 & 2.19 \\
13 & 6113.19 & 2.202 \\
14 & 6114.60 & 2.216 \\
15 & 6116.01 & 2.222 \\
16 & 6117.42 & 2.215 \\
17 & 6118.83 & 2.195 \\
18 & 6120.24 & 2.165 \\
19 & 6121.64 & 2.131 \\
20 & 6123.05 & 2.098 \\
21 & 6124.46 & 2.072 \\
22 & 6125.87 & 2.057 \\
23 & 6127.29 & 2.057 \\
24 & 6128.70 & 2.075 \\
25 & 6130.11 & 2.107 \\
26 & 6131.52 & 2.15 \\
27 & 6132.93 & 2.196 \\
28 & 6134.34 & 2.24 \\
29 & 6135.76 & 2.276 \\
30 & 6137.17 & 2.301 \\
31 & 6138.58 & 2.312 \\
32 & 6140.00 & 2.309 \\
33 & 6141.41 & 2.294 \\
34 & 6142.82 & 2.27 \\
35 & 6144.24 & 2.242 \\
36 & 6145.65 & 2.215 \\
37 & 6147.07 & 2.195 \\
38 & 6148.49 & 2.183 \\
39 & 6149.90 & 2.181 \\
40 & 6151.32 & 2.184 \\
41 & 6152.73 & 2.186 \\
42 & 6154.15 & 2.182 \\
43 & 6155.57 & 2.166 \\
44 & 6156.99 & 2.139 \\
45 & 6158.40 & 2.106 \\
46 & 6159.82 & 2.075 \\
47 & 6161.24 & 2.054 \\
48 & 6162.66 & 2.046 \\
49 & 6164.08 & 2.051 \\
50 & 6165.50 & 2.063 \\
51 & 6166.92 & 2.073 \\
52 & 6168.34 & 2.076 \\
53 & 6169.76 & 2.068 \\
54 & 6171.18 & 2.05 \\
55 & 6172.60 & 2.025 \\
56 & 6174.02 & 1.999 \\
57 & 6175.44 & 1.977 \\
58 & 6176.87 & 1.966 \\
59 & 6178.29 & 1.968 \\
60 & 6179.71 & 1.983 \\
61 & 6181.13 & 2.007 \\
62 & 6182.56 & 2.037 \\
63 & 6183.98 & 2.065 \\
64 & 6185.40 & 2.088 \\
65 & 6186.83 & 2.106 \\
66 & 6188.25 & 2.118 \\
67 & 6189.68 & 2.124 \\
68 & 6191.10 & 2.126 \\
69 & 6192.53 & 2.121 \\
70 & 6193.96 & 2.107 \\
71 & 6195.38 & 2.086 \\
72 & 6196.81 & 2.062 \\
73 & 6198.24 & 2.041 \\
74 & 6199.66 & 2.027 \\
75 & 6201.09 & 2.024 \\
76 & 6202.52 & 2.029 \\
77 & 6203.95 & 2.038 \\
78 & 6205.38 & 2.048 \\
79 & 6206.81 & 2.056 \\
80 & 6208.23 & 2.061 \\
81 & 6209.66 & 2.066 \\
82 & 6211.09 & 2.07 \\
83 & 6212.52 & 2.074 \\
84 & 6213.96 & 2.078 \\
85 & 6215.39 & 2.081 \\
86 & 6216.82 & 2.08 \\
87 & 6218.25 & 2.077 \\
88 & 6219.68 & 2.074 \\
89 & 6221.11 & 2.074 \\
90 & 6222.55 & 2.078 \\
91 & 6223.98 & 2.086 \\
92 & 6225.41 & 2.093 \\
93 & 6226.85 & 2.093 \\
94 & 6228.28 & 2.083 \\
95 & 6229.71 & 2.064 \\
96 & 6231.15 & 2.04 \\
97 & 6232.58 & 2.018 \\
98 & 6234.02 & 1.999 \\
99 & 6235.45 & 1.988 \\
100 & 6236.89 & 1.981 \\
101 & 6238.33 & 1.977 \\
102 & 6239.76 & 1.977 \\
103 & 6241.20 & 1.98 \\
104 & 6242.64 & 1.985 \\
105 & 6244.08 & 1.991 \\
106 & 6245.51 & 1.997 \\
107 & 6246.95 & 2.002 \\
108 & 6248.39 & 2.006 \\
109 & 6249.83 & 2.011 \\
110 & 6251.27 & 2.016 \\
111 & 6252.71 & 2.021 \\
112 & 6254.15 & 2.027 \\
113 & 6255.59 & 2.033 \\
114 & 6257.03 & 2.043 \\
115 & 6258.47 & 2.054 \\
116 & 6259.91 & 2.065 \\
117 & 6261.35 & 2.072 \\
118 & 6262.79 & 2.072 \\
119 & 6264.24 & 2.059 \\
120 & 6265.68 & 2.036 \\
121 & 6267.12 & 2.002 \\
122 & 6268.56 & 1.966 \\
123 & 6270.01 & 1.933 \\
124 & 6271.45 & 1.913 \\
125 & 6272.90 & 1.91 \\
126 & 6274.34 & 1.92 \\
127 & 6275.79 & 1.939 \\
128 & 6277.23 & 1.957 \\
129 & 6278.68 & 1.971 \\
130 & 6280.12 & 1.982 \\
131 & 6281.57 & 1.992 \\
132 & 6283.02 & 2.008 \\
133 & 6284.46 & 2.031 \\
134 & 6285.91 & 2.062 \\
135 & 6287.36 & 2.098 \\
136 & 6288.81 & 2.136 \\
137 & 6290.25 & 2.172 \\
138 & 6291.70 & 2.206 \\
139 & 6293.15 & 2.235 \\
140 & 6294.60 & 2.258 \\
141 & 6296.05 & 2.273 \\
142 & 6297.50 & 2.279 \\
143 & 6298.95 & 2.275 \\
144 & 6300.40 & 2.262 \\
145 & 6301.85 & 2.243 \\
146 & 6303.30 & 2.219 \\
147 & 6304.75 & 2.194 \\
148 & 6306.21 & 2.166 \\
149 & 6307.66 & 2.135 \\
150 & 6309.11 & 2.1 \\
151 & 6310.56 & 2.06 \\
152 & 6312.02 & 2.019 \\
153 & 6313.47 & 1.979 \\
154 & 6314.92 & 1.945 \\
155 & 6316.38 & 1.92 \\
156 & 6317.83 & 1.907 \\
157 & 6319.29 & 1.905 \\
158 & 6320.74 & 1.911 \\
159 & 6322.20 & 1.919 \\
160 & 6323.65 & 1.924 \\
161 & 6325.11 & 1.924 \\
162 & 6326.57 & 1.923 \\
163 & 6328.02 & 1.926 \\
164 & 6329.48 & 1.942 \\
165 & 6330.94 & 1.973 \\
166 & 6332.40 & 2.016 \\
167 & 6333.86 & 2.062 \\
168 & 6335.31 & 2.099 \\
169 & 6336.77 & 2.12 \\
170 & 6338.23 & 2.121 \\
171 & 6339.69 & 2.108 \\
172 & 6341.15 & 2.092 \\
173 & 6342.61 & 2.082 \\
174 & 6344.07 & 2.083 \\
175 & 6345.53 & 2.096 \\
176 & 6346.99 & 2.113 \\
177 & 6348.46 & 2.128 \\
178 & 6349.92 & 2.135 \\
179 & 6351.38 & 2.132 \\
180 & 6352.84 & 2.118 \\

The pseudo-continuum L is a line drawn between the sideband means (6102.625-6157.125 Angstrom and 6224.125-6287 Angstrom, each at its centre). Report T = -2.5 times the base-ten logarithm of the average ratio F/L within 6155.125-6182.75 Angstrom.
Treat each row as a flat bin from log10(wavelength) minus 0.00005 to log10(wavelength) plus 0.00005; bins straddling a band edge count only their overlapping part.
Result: 0.05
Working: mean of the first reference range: 2.2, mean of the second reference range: 2.01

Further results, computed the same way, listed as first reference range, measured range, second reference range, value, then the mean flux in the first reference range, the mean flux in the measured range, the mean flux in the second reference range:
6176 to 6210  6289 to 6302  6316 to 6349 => -0.111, 2.06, 2.24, 2.01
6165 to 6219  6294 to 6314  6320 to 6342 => -0.084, 2.06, 2.18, 2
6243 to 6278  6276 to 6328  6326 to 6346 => -0.024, 2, 2.07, 2.05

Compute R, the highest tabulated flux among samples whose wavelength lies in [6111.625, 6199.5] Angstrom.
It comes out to 2.312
